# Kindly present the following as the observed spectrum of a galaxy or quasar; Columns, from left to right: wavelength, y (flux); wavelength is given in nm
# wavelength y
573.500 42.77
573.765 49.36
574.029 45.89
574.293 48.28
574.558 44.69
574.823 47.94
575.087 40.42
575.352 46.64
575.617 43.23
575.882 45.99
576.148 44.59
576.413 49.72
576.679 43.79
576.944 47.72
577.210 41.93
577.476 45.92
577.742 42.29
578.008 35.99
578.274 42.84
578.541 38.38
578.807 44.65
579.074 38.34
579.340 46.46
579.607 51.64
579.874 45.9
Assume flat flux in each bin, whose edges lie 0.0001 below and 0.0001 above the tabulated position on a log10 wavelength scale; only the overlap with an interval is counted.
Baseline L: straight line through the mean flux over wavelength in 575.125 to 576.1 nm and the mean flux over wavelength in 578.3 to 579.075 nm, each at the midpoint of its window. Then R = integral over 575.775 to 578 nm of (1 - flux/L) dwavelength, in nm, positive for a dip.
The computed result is -0.08 nm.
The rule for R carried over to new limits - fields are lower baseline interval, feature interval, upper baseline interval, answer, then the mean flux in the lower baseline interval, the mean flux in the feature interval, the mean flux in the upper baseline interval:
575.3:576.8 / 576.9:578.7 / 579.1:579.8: 0.17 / 45.6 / 41.9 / 47.2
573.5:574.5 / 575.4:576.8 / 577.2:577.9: -0.02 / 46.9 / 45.5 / 43.4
